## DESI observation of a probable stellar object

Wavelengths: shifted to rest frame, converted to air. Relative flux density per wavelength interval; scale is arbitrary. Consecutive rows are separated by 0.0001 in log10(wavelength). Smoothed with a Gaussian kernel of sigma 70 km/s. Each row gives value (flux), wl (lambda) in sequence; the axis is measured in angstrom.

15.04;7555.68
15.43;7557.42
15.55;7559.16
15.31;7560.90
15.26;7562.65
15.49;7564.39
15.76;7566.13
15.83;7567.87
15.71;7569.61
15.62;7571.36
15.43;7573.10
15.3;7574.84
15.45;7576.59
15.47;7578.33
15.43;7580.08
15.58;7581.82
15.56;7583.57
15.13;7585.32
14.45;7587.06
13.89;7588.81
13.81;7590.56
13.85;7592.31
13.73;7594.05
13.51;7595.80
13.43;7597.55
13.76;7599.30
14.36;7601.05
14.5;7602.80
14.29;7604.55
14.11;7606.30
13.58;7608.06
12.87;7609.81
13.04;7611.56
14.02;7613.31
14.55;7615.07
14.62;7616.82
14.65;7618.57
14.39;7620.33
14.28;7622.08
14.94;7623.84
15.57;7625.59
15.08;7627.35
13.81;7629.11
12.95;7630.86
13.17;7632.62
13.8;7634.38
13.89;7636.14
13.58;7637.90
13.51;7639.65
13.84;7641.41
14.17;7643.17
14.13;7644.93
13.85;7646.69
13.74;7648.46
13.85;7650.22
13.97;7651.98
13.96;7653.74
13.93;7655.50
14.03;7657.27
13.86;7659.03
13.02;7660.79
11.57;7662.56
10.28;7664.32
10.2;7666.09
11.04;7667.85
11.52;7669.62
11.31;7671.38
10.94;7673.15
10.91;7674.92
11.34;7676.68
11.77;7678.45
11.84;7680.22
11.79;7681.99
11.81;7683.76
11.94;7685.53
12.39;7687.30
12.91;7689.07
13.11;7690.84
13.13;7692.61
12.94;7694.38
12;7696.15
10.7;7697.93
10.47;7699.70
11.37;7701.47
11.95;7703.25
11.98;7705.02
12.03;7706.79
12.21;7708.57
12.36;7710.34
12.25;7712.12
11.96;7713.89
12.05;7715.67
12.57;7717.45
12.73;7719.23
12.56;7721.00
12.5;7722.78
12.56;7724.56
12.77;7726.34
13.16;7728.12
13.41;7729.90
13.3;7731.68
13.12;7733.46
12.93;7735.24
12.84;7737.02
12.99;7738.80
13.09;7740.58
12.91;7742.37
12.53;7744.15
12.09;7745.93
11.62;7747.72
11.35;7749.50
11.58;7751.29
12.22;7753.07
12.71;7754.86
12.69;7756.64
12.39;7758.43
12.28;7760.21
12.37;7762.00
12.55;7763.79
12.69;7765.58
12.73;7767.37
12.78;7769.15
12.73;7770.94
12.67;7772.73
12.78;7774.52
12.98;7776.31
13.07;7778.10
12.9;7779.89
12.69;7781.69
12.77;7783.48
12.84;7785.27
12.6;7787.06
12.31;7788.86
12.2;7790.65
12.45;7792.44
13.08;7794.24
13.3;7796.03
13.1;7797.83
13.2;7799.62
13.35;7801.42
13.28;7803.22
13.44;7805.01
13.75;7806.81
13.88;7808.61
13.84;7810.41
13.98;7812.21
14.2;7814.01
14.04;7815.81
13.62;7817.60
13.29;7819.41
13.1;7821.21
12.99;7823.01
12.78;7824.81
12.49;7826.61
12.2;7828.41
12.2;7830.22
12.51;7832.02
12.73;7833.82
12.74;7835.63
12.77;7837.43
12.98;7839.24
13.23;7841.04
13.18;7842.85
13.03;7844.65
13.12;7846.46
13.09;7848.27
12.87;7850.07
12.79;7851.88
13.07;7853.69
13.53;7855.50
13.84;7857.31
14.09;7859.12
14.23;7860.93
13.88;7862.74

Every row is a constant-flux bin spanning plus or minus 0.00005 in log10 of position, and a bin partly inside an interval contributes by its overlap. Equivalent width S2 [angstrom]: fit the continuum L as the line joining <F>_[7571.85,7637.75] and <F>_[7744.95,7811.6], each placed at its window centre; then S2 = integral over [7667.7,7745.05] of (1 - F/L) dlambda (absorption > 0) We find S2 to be 6.64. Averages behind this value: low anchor 14.3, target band 12.2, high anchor 12.7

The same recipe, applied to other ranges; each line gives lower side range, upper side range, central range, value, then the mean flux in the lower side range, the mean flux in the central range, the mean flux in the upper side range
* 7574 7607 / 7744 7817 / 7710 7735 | 1.25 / 14.5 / 12.7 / 12.8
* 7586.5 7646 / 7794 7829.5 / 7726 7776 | 3.43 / 14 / 12.6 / 13.3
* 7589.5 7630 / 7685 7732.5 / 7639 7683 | 2.17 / 14.1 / 12.6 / 12.3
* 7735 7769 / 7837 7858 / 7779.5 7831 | -1.11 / 12.5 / 13.1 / 13.1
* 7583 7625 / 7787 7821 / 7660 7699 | 5.89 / 14.1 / 11.7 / 13.3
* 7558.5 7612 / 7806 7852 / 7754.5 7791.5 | 2.30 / 14.7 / 12.7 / 13.1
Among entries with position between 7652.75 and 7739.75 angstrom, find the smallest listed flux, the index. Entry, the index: 10.2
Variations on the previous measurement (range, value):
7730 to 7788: 11.35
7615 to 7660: 12.95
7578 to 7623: 12.87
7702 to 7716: 11.95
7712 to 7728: 11.96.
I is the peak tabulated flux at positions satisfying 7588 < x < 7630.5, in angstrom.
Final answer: 15.57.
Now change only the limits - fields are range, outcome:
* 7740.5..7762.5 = 13.09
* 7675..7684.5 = 11.84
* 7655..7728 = 14.03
